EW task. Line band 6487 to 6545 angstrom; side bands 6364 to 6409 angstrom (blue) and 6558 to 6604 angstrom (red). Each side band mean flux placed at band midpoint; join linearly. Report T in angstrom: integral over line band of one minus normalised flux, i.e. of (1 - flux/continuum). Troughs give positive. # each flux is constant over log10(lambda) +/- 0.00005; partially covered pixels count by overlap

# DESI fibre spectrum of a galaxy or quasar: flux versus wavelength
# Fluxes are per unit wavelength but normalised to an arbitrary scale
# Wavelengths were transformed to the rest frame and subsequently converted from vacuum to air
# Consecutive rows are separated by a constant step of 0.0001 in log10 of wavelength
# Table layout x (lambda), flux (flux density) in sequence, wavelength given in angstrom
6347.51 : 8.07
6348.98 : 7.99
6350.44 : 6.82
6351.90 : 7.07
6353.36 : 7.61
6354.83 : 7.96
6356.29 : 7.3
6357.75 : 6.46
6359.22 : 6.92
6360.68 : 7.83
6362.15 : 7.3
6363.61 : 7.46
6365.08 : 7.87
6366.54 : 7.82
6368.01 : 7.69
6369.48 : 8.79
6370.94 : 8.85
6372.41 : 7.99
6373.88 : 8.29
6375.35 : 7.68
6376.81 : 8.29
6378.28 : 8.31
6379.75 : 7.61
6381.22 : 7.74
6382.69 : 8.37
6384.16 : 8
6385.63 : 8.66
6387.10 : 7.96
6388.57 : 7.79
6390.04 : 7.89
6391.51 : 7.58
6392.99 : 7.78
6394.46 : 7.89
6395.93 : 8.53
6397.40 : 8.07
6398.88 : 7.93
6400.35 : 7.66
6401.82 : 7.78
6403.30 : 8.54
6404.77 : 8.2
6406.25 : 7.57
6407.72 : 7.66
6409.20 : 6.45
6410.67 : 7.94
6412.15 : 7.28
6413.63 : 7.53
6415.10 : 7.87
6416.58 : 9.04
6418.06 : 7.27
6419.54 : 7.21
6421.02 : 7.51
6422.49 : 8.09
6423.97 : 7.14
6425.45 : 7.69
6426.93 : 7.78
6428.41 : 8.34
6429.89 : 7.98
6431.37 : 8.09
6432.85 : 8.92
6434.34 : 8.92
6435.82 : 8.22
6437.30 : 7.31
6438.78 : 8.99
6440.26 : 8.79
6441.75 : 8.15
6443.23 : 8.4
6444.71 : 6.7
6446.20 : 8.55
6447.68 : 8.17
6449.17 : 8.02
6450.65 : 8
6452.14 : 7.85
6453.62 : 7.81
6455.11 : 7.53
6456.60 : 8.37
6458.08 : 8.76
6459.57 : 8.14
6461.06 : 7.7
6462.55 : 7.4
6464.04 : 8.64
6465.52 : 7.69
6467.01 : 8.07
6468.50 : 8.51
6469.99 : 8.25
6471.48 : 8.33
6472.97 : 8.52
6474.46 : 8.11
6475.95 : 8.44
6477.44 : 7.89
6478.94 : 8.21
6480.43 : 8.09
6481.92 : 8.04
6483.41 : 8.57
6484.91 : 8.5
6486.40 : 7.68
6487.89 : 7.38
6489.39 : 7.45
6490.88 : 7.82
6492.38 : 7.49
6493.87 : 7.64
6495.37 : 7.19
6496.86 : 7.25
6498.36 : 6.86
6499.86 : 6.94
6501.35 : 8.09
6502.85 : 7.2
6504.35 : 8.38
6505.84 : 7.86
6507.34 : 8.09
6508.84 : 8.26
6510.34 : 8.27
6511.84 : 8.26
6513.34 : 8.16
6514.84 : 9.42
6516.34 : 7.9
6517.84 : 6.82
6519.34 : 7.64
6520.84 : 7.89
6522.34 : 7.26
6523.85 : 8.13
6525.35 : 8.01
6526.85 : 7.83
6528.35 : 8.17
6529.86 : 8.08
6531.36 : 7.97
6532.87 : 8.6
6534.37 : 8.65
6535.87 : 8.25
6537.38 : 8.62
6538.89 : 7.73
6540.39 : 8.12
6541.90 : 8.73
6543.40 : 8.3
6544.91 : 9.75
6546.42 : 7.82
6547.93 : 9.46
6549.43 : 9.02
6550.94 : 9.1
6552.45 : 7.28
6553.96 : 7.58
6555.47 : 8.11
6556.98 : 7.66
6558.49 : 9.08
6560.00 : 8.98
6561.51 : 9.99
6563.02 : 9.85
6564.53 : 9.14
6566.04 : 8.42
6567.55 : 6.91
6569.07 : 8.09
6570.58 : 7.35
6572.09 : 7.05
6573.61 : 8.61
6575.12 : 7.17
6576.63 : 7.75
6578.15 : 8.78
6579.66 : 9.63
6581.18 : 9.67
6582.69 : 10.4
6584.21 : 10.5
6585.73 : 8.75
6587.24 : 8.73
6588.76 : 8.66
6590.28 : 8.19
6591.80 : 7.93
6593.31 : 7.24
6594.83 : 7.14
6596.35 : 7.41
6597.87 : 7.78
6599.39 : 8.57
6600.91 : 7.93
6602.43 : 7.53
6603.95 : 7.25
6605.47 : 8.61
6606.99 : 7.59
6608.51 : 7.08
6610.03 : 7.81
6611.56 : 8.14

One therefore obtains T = 2.4 angstrom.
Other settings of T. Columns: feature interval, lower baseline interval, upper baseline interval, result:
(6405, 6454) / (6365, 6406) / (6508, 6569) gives 1.3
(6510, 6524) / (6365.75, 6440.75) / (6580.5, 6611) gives 0.3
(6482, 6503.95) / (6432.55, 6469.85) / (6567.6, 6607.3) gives 1.5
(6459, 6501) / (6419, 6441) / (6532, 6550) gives 2.1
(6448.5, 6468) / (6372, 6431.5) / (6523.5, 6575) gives 0.1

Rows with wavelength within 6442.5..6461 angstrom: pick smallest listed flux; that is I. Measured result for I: 6.7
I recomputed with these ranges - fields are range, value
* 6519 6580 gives 6.91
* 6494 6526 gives 6.82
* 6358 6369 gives 6.92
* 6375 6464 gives 6.45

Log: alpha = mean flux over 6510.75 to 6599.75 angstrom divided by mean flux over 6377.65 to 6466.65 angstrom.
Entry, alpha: 1.0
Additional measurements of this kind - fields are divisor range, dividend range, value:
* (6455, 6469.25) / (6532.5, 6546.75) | 1.05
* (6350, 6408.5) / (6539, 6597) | 1.08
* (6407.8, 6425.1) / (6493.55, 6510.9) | 1.01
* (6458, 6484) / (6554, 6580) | 1.02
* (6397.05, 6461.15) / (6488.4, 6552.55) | 1.01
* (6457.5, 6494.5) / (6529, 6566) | 1.07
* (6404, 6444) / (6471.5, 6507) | 0.99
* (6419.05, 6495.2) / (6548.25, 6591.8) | 1.07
